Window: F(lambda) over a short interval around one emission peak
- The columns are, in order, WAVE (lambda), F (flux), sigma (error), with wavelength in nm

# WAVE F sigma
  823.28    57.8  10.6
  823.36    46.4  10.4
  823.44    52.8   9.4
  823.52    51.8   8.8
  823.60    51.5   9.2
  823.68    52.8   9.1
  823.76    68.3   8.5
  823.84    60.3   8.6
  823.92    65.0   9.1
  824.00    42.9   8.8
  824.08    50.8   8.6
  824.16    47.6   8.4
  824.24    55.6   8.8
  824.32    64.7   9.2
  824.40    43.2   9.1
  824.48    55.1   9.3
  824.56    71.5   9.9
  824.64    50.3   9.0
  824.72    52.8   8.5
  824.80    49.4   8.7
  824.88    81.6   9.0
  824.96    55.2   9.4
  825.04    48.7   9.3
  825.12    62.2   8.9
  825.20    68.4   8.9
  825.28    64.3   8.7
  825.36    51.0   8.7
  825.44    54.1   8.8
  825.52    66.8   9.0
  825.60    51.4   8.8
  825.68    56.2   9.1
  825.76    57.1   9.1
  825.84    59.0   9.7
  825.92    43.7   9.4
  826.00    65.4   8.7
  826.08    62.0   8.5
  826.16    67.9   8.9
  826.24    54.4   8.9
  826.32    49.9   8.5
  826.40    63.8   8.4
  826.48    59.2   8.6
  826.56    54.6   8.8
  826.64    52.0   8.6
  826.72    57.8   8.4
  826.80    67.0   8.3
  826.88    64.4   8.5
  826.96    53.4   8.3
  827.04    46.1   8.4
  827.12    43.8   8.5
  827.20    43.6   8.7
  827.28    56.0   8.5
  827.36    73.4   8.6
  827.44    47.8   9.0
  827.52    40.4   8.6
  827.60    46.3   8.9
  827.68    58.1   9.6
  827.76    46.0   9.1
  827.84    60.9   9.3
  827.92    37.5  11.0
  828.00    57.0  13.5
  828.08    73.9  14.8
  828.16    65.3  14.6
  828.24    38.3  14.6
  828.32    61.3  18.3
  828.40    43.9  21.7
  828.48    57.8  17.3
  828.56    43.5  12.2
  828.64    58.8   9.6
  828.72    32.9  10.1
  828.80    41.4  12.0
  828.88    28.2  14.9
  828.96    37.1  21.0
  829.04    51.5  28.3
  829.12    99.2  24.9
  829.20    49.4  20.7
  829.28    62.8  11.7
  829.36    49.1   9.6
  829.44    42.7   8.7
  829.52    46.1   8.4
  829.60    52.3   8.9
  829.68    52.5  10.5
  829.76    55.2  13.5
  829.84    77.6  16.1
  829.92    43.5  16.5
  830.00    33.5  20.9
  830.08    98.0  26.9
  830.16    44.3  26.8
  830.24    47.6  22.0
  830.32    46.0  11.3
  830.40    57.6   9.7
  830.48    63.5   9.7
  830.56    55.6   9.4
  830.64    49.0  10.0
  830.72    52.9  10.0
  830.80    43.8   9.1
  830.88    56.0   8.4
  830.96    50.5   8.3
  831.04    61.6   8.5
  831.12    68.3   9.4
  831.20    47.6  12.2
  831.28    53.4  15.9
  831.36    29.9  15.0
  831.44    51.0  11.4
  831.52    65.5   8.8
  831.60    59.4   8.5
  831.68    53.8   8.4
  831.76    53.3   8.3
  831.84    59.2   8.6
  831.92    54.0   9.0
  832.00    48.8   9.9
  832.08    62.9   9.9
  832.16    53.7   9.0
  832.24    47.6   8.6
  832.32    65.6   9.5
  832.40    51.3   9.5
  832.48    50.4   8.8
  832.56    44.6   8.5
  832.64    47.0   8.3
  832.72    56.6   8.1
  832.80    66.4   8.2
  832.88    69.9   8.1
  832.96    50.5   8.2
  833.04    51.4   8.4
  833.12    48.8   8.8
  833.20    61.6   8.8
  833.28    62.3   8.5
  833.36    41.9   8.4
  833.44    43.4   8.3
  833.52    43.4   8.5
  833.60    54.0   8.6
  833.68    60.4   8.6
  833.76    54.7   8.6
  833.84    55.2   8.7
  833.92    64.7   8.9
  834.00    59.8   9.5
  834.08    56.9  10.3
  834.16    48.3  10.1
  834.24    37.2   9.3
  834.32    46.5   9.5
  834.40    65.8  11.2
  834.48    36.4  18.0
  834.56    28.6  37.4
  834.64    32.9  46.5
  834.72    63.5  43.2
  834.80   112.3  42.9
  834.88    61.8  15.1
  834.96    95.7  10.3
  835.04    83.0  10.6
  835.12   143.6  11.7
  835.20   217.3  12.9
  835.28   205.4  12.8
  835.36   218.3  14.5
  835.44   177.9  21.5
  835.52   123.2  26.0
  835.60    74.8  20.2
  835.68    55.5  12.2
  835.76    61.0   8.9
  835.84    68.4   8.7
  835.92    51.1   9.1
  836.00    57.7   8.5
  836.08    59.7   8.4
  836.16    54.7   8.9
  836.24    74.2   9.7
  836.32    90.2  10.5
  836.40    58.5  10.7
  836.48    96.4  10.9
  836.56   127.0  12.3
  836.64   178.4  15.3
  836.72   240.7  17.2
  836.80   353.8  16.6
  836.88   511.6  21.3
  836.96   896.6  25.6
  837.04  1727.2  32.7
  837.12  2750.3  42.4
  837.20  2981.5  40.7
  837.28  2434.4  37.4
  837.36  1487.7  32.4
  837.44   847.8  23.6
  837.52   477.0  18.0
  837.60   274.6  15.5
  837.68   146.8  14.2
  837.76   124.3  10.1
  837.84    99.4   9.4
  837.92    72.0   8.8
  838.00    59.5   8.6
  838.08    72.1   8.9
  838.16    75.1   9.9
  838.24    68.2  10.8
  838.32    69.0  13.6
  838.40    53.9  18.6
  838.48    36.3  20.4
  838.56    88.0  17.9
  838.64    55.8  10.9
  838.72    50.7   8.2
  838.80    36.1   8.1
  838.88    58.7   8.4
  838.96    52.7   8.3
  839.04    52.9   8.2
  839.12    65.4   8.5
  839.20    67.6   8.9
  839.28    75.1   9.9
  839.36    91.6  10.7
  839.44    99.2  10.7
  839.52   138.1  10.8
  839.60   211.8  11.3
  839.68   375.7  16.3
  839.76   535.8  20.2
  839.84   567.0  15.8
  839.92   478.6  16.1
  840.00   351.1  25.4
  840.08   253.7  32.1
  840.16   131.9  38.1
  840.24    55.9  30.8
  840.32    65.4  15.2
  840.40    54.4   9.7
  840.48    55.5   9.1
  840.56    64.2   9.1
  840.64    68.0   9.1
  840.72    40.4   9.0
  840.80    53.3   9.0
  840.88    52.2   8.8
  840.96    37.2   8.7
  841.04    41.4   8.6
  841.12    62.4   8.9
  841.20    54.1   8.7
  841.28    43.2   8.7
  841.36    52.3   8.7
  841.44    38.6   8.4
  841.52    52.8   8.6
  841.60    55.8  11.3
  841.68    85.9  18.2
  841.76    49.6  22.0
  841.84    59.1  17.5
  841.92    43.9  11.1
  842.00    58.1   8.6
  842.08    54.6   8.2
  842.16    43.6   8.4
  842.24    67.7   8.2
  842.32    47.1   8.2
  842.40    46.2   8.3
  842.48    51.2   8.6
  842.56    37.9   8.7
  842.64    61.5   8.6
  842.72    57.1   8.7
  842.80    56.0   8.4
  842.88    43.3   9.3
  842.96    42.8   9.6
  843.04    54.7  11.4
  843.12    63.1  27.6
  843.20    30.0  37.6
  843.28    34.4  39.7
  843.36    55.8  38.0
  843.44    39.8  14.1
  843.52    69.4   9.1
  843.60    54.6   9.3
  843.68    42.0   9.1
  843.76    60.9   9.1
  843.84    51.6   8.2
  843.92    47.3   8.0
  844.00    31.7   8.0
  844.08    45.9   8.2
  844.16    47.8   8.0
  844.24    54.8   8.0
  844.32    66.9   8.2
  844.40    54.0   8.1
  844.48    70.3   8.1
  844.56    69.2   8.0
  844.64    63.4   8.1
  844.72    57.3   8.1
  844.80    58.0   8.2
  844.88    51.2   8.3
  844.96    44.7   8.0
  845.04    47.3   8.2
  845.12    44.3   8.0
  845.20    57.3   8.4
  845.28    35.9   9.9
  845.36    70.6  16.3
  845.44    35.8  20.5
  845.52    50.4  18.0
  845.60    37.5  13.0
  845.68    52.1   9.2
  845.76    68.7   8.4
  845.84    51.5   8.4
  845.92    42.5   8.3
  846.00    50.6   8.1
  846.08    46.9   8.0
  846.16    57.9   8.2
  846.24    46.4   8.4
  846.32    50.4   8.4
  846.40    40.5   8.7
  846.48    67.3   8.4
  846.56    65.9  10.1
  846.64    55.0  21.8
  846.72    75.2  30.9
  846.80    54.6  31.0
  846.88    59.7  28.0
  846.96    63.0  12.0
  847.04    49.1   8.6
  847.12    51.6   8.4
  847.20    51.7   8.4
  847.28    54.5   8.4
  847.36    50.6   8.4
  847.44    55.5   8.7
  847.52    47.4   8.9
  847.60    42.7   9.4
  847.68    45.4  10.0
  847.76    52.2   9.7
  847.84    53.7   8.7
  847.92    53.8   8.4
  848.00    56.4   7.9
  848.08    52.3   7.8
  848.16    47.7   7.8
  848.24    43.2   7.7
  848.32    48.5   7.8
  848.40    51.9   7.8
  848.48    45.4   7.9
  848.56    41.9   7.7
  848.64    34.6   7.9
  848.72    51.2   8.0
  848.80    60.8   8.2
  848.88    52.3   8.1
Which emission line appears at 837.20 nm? Halpha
